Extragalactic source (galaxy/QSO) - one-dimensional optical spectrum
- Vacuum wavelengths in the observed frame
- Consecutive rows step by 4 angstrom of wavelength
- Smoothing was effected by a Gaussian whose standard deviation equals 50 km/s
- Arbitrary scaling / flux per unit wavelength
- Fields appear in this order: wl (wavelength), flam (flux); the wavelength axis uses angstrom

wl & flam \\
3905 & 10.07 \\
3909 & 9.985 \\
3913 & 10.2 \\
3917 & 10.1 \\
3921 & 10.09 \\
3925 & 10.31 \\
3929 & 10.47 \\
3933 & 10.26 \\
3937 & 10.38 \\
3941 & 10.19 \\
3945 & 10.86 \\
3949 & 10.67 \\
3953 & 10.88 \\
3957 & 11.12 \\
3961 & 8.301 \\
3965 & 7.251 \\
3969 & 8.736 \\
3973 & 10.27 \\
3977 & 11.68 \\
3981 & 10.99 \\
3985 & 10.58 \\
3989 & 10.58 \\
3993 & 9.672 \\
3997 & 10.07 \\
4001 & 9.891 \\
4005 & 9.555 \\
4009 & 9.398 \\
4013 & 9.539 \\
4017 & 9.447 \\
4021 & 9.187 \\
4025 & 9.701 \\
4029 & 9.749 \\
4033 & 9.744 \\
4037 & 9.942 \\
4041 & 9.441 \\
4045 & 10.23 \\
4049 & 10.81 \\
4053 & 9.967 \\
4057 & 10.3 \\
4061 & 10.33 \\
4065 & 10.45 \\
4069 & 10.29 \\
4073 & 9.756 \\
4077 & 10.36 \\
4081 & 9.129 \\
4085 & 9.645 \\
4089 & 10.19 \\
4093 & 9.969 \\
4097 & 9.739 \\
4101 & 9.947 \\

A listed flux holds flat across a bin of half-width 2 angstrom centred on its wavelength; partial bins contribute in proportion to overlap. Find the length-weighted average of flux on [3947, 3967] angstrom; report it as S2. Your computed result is 9.64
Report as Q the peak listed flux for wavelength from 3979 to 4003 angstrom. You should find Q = 10.99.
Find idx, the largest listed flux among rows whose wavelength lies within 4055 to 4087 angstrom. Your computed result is 10.45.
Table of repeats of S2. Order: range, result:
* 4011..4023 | 9.39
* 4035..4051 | 10.1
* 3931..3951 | 10.5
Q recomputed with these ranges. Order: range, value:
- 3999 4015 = 9.891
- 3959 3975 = 10.27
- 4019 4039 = 9.942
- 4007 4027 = 9.701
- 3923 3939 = 10.47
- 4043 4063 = 10.81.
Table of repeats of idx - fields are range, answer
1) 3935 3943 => 10.38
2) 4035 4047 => 10.23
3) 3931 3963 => 11.12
